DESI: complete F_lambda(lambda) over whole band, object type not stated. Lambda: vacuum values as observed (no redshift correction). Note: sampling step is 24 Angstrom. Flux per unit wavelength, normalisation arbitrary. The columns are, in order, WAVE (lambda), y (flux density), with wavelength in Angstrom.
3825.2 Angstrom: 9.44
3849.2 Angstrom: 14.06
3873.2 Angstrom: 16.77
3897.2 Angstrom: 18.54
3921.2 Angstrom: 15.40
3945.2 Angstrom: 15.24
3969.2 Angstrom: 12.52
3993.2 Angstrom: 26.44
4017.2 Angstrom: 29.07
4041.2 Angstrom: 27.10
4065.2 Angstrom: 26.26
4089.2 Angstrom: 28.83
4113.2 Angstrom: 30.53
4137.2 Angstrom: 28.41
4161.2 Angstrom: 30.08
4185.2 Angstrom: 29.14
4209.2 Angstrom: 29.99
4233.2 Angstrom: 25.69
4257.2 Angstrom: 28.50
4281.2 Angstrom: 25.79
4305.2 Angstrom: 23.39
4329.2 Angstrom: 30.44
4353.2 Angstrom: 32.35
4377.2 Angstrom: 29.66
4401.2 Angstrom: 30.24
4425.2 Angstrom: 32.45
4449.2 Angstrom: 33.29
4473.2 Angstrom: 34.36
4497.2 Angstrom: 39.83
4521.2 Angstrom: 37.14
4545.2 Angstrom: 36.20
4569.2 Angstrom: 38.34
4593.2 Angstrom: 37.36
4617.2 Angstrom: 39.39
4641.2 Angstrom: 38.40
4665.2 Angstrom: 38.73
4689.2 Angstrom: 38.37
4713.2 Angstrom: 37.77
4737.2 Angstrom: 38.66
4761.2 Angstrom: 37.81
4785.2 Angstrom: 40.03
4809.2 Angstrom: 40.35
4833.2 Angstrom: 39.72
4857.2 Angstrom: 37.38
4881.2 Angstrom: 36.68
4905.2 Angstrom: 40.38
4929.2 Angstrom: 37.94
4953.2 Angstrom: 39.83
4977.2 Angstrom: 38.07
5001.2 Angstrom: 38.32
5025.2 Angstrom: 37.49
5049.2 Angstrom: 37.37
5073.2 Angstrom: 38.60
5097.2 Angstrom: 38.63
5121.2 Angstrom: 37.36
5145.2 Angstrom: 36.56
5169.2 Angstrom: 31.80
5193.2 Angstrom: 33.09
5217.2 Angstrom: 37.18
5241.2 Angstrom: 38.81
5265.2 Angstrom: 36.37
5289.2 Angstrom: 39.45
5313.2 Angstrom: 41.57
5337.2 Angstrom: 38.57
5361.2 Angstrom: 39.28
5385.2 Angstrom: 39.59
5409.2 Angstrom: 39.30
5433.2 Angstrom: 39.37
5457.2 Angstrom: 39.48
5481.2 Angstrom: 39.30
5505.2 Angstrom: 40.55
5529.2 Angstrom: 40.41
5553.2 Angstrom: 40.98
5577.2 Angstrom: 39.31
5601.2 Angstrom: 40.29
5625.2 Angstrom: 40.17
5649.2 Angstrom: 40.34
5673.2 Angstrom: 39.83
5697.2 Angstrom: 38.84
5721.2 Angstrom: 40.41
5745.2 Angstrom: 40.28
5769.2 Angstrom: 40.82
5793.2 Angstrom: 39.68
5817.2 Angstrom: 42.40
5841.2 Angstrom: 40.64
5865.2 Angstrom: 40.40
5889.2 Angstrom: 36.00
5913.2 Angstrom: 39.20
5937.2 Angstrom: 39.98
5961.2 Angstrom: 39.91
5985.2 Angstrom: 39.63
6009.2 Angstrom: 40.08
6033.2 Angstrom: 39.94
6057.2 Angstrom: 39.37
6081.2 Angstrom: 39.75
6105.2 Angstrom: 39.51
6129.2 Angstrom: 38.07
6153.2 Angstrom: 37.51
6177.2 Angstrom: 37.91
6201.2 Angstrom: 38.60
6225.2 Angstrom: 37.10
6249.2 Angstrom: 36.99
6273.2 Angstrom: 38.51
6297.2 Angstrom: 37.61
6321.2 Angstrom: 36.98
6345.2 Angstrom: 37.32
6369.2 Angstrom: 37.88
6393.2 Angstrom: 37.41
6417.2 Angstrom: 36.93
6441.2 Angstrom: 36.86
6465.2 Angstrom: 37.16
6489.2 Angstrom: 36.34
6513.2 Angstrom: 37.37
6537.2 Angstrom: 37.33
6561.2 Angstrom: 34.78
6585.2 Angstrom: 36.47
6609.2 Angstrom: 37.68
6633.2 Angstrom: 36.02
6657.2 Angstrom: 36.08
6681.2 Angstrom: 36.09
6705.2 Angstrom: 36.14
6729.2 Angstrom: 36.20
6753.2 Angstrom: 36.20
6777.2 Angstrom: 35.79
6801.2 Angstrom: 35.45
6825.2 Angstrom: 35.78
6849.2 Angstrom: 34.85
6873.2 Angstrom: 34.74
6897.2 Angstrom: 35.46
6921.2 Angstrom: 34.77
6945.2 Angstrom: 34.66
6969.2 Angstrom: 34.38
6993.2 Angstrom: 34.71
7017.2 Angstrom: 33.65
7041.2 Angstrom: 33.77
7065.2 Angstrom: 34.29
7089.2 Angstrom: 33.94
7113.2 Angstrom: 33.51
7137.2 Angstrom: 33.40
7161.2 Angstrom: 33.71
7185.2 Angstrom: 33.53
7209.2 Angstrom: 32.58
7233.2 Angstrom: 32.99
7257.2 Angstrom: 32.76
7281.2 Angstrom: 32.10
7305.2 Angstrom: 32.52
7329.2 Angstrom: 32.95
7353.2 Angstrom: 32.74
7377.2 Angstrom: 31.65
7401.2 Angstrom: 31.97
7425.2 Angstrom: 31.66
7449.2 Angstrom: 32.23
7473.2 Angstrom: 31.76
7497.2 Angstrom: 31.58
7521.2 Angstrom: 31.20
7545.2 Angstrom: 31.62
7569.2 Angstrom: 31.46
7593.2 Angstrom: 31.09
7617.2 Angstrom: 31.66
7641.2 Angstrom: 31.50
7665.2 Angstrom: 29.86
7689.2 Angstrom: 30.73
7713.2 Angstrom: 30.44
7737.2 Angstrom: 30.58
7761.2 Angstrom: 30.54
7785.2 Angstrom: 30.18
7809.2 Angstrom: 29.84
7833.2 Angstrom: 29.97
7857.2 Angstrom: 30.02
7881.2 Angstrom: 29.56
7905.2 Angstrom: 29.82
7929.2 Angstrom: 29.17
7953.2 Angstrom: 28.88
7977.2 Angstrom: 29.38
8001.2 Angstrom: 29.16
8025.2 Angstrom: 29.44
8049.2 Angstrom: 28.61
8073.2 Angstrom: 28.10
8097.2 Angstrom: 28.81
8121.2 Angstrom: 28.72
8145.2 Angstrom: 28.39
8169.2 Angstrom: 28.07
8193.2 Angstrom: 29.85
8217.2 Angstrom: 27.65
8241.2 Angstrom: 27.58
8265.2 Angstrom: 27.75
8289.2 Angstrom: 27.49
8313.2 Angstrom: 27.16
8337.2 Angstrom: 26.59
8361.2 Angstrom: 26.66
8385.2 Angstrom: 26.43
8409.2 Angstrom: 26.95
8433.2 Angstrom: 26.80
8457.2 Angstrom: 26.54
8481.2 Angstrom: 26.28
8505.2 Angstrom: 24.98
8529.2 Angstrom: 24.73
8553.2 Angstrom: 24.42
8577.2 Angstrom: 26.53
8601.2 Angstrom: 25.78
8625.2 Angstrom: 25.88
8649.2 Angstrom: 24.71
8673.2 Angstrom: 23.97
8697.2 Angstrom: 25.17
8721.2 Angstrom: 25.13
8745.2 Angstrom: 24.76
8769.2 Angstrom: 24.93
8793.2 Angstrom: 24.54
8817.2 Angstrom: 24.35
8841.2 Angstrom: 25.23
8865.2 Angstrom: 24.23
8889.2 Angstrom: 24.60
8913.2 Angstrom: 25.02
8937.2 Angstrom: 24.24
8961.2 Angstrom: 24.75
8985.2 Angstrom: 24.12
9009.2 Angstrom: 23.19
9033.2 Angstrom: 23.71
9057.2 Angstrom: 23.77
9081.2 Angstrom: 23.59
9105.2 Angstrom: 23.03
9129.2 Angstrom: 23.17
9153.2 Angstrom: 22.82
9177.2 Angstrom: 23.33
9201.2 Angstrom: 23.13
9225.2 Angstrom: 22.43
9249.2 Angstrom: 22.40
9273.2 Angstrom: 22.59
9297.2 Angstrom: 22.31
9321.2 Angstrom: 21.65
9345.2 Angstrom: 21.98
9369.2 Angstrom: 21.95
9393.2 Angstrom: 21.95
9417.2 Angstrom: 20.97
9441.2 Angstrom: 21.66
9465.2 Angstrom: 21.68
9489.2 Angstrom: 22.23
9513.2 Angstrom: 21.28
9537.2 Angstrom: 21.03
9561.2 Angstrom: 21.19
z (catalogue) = 0.00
